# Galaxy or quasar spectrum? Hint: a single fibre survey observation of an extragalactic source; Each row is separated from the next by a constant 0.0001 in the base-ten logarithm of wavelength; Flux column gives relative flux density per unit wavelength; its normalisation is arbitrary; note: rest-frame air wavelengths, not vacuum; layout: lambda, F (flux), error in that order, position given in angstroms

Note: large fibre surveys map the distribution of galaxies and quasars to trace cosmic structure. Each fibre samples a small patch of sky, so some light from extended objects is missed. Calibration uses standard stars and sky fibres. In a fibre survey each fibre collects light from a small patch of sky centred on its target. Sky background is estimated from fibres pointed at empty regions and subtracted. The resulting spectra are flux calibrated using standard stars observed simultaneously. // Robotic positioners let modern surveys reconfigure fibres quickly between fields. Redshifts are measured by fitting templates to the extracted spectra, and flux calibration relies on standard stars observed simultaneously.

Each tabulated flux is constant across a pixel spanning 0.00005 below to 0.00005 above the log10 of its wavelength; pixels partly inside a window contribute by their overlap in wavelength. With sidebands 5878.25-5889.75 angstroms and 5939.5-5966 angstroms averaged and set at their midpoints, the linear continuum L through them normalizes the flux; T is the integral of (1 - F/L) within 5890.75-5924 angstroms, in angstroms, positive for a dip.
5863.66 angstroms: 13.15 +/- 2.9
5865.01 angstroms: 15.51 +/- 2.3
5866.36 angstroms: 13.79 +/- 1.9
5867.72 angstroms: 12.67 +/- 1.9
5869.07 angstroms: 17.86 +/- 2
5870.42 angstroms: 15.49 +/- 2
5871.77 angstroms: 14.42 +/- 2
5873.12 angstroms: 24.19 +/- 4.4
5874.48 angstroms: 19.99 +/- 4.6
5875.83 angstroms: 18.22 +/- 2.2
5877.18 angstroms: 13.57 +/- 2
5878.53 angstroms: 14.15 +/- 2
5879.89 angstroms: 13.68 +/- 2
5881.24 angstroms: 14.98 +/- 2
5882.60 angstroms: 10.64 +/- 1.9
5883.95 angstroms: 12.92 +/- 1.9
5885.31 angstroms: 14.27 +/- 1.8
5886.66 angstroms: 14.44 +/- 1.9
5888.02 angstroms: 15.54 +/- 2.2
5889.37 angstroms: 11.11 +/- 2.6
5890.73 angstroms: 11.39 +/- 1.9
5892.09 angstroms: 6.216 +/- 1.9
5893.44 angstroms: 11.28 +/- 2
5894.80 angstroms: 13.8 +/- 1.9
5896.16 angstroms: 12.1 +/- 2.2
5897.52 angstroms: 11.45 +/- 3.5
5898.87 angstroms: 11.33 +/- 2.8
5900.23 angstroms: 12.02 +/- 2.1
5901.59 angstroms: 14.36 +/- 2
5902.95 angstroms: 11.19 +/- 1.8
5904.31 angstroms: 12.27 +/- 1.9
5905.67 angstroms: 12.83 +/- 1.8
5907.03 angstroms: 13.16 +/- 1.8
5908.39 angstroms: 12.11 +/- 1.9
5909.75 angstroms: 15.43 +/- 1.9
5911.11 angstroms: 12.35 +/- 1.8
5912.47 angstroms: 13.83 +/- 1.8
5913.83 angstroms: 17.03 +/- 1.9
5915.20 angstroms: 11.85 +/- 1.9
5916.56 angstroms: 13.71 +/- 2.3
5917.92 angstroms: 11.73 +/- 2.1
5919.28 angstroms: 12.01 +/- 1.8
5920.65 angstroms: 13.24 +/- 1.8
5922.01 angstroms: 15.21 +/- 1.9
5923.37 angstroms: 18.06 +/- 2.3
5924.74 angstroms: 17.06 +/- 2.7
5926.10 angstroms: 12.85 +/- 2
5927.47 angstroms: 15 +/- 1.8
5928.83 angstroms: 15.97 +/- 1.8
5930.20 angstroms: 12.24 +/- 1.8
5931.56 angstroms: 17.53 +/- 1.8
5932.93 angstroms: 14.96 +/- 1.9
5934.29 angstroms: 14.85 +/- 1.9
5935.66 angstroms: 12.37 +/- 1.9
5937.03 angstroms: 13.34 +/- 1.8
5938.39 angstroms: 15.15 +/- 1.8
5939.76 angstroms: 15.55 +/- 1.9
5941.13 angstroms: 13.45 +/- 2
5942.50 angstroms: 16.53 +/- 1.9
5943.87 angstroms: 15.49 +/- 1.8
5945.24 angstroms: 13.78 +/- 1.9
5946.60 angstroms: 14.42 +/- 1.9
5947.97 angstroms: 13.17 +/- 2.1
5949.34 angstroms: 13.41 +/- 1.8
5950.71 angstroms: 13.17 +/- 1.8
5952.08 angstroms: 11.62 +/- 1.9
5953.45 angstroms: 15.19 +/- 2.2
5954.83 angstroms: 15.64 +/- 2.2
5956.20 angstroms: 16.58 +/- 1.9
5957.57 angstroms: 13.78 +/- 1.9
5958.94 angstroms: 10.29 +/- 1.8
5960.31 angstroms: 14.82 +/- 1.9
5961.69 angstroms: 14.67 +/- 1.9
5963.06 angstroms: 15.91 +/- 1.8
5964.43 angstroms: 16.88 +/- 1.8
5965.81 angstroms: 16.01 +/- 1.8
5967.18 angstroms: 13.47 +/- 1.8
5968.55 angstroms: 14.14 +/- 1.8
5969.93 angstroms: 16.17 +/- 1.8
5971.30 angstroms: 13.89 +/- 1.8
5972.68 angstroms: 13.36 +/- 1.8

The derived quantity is 2.5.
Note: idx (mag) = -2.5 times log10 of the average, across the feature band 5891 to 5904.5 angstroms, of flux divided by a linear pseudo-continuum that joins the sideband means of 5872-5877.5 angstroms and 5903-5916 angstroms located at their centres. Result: 0.29 mag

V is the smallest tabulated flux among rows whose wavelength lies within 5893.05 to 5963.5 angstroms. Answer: 10.29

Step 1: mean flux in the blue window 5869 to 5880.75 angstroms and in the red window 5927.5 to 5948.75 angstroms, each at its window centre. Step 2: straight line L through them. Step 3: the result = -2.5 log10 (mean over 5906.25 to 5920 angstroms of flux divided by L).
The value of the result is 0.16 mag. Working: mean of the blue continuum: 16.8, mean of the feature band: 13.3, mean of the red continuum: 14.6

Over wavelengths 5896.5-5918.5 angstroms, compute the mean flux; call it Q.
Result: 12.9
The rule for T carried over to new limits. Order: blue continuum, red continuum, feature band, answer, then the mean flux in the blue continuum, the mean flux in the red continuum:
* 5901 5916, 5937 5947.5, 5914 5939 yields -0.4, 13.3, 14.8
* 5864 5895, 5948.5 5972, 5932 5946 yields -0.2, 14.3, 14.4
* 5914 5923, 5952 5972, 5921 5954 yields -1.6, 13.4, 14.7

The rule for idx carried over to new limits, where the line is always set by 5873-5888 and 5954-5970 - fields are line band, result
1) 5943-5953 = 0.091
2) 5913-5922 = 0.124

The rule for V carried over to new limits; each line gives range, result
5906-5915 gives 12.11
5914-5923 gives 11.73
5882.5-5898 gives 6.216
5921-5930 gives 12.85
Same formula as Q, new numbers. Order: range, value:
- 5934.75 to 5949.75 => 14.3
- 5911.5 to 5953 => 14.3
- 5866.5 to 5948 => 14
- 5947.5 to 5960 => 13.7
